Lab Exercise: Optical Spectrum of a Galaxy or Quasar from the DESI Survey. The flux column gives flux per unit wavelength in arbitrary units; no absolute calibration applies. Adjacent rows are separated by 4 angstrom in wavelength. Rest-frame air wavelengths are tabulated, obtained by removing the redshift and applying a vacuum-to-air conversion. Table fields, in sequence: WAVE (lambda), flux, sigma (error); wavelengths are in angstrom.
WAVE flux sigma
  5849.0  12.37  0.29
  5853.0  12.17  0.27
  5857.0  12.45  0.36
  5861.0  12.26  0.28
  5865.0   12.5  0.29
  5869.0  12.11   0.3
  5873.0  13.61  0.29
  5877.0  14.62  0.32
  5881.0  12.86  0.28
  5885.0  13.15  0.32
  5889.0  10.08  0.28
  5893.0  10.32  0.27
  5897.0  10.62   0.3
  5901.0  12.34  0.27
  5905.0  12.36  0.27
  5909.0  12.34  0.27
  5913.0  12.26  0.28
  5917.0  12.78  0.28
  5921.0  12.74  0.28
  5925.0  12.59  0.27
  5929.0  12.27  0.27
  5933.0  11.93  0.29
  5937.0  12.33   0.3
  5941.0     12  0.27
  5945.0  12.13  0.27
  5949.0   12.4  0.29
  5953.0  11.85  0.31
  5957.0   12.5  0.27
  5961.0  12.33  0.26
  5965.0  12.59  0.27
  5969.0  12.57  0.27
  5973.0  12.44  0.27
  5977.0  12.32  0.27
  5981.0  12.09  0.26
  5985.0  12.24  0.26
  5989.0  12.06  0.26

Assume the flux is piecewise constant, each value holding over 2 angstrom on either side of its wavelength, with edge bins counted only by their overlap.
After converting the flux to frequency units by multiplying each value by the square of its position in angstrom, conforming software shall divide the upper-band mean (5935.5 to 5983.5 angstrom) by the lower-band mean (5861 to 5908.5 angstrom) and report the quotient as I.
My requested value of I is 1.0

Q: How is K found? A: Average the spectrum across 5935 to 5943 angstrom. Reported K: 12.2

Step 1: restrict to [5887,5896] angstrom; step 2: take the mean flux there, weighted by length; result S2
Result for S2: 10.2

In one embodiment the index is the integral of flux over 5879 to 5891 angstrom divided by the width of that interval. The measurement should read 12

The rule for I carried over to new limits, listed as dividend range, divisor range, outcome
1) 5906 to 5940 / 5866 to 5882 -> 0.95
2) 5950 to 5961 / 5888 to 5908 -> 1.11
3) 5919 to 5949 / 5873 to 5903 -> 1.03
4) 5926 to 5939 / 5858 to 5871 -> 1.02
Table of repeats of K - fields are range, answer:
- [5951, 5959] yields 12.2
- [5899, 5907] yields 12.3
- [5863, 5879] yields 13.2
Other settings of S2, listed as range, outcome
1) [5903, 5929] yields 12.5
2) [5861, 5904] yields 12.2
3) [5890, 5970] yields 12.1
